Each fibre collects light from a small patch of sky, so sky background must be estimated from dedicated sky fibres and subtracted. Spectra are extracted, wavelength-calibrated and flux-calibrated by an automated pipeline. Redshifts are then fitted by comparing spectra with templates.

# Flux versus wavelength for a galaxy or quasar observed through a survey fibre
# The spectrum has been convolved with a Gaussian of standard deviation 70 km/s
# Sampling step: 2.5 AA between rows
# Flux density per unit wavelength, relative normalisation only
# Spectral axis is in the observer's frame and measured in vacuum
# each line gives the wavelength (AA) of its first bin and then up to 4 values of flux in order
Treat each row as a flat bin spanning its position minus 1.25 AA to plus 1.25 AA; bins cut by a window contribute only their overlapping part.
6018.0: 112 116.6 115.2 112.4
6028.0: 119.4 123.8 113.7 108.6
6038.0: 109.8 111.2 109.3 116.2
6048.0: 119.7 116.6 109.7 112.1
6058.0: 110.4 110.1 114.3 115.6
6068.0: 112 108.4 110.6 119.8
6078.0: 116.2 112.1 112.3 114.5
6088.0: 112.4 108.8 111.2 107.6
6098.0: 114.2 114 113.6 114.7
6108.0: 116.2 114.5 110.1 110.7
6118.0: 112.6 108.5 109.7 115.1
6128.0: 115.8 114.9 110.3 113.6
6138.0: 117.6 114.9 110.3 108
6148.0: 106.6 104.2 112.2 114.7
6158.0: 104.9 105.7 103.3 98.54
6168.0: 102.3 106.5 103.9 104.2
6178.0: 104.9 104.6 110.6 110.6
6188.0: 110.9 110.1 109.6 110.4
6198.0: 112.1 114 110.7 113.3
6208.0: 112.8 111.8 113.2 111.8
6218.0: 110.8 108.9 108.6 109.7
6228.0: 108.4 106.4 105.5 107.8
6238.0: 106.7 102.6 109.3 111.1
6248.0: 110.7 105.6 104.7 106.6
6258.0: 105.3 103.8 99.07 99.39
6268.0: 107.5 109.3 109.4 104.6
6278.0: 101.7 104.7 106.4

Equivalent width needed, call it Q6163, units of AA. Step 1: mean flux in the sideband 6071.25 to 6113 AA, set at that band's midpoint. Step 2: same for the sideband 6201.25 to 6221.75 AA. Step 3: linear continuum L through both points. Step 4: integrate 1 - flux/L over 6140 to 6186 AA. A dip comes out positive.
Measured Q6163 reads 2.3 AA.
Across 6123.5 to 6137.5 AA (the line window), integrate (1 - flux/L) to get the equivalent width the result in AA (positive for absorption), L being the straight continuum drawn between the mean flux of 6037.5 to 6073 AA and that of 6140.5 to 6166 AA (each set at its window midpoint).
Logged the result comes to -0.68 AA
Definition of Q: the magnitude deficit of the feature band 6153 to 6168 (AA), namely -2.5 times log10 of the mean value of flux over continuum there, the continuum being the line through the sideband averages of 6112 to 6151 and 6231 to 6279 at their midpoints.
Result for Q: 0.05 mag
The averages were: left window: 112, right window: 106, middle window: 106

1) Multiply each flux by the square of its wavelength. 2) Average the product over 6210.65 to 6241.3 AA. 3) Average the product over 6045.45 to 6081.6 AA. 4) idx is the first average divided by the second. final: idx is 1.0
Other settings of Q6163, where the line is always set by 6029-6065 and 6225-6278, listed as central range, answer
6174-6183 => 0.28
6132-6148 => -0.28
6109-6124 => -0.03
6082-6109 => -0.24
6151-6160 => -0.01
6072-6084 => -0.22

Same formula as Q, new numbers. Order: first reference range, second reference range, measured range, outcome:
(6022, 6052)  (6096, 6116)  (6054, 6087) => 0.010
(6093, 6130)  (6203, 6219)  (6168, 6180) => 0.078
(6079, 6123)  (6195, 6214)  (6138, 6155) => 0.020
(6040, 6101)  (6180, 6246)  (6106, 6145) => -0.013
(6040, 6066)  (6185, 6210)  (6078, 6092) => 0.004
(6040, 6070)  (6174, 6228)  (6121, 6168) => 0.014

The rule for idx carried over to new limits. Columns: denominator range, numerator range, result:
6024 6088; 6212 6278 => 1.00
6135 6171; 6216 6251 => 1.03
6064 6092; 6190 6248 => 1.02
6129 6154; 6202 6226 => 1.02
